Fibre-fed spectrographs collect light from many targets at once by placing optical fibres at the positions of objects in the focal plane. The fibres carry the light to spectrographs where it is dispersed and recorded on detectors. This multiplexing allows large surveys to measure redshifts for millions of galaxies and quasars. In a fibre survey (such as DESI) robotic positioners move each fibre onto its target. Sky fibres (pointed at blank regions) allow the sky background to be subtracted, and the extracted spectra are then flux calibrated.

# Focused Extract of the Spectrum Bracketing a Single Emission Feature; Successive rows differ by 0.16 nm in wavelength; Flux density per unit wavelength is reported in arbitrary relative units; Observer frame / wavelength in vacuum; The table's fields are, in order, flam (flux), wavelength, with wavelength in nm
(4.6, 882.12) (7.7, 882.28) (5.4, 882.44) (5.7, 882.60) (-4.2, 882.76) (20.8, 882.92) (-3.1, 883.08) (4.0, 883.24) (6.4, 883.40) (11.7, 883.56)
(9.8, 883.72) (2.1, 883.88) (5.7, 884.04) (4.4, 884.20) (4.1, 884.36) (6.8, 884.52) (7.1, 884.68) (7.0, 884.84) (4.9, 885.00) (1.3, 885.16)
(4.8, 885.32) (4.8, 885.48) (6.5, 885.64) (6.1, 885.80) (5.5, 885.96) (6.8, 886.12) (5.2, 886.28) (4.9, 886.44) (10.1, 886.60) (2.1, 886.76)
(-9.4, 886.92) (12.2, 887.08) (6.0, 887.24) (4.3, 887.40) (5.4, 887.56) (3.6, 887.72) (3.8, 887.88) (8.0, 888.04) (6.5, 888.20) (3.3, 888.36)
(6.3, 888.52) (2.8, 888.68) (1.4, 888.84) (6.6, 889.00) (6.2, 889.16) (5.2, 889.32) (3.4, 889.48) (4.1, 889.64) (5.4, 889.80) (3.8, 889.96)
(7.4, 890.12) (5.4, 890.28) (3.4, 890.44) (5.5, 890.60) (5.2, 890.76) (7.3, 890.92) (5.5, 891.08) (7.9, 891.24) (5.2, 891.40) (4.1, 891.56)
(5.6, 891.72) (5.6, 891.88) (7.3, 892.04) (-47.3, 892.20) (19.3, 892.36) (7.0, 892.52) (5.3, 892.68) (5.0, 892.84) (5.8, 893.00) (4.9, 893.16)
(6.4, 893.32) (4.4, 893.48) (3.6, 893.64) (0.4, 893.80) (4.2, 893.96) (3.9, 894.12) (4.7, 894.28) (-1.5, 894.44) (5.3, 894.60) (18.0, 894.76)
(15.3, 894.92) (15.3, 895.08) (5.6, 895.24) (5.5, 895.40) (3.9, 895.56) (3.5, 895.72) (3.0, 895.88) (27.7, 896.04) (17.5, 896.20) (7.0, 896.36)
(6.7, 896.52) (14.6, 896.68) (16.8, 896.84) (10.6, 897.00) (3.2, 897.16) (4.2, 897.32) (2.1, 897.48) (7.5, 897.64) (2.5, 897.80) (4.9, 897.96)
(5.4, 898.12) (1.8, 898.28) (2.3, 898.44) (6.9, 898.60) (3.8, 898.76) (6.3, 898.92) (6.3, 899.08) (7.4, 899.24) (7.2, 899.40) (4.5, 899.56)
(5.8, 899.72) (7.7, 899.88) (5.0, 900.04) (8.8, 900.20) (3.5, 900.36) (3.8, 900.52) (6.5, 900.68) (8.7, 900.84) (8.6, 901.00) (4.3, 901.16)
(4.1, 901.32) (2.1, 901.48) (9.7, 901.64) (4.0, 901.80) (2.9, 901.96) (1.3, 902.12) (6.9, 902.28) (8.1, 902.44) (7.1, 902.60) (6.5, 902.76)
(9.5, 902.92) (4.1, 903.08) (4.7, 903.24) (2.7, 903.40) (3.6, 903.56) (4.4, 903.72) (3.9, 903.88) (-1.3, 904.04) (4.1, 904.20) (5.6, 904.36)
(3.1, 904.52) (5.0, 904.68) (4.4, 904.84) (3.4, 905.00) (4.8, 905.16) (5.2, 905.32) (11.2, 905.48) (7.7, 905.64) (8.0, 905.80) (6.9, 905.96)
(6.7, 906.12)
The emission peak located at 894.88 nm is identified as [S II]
